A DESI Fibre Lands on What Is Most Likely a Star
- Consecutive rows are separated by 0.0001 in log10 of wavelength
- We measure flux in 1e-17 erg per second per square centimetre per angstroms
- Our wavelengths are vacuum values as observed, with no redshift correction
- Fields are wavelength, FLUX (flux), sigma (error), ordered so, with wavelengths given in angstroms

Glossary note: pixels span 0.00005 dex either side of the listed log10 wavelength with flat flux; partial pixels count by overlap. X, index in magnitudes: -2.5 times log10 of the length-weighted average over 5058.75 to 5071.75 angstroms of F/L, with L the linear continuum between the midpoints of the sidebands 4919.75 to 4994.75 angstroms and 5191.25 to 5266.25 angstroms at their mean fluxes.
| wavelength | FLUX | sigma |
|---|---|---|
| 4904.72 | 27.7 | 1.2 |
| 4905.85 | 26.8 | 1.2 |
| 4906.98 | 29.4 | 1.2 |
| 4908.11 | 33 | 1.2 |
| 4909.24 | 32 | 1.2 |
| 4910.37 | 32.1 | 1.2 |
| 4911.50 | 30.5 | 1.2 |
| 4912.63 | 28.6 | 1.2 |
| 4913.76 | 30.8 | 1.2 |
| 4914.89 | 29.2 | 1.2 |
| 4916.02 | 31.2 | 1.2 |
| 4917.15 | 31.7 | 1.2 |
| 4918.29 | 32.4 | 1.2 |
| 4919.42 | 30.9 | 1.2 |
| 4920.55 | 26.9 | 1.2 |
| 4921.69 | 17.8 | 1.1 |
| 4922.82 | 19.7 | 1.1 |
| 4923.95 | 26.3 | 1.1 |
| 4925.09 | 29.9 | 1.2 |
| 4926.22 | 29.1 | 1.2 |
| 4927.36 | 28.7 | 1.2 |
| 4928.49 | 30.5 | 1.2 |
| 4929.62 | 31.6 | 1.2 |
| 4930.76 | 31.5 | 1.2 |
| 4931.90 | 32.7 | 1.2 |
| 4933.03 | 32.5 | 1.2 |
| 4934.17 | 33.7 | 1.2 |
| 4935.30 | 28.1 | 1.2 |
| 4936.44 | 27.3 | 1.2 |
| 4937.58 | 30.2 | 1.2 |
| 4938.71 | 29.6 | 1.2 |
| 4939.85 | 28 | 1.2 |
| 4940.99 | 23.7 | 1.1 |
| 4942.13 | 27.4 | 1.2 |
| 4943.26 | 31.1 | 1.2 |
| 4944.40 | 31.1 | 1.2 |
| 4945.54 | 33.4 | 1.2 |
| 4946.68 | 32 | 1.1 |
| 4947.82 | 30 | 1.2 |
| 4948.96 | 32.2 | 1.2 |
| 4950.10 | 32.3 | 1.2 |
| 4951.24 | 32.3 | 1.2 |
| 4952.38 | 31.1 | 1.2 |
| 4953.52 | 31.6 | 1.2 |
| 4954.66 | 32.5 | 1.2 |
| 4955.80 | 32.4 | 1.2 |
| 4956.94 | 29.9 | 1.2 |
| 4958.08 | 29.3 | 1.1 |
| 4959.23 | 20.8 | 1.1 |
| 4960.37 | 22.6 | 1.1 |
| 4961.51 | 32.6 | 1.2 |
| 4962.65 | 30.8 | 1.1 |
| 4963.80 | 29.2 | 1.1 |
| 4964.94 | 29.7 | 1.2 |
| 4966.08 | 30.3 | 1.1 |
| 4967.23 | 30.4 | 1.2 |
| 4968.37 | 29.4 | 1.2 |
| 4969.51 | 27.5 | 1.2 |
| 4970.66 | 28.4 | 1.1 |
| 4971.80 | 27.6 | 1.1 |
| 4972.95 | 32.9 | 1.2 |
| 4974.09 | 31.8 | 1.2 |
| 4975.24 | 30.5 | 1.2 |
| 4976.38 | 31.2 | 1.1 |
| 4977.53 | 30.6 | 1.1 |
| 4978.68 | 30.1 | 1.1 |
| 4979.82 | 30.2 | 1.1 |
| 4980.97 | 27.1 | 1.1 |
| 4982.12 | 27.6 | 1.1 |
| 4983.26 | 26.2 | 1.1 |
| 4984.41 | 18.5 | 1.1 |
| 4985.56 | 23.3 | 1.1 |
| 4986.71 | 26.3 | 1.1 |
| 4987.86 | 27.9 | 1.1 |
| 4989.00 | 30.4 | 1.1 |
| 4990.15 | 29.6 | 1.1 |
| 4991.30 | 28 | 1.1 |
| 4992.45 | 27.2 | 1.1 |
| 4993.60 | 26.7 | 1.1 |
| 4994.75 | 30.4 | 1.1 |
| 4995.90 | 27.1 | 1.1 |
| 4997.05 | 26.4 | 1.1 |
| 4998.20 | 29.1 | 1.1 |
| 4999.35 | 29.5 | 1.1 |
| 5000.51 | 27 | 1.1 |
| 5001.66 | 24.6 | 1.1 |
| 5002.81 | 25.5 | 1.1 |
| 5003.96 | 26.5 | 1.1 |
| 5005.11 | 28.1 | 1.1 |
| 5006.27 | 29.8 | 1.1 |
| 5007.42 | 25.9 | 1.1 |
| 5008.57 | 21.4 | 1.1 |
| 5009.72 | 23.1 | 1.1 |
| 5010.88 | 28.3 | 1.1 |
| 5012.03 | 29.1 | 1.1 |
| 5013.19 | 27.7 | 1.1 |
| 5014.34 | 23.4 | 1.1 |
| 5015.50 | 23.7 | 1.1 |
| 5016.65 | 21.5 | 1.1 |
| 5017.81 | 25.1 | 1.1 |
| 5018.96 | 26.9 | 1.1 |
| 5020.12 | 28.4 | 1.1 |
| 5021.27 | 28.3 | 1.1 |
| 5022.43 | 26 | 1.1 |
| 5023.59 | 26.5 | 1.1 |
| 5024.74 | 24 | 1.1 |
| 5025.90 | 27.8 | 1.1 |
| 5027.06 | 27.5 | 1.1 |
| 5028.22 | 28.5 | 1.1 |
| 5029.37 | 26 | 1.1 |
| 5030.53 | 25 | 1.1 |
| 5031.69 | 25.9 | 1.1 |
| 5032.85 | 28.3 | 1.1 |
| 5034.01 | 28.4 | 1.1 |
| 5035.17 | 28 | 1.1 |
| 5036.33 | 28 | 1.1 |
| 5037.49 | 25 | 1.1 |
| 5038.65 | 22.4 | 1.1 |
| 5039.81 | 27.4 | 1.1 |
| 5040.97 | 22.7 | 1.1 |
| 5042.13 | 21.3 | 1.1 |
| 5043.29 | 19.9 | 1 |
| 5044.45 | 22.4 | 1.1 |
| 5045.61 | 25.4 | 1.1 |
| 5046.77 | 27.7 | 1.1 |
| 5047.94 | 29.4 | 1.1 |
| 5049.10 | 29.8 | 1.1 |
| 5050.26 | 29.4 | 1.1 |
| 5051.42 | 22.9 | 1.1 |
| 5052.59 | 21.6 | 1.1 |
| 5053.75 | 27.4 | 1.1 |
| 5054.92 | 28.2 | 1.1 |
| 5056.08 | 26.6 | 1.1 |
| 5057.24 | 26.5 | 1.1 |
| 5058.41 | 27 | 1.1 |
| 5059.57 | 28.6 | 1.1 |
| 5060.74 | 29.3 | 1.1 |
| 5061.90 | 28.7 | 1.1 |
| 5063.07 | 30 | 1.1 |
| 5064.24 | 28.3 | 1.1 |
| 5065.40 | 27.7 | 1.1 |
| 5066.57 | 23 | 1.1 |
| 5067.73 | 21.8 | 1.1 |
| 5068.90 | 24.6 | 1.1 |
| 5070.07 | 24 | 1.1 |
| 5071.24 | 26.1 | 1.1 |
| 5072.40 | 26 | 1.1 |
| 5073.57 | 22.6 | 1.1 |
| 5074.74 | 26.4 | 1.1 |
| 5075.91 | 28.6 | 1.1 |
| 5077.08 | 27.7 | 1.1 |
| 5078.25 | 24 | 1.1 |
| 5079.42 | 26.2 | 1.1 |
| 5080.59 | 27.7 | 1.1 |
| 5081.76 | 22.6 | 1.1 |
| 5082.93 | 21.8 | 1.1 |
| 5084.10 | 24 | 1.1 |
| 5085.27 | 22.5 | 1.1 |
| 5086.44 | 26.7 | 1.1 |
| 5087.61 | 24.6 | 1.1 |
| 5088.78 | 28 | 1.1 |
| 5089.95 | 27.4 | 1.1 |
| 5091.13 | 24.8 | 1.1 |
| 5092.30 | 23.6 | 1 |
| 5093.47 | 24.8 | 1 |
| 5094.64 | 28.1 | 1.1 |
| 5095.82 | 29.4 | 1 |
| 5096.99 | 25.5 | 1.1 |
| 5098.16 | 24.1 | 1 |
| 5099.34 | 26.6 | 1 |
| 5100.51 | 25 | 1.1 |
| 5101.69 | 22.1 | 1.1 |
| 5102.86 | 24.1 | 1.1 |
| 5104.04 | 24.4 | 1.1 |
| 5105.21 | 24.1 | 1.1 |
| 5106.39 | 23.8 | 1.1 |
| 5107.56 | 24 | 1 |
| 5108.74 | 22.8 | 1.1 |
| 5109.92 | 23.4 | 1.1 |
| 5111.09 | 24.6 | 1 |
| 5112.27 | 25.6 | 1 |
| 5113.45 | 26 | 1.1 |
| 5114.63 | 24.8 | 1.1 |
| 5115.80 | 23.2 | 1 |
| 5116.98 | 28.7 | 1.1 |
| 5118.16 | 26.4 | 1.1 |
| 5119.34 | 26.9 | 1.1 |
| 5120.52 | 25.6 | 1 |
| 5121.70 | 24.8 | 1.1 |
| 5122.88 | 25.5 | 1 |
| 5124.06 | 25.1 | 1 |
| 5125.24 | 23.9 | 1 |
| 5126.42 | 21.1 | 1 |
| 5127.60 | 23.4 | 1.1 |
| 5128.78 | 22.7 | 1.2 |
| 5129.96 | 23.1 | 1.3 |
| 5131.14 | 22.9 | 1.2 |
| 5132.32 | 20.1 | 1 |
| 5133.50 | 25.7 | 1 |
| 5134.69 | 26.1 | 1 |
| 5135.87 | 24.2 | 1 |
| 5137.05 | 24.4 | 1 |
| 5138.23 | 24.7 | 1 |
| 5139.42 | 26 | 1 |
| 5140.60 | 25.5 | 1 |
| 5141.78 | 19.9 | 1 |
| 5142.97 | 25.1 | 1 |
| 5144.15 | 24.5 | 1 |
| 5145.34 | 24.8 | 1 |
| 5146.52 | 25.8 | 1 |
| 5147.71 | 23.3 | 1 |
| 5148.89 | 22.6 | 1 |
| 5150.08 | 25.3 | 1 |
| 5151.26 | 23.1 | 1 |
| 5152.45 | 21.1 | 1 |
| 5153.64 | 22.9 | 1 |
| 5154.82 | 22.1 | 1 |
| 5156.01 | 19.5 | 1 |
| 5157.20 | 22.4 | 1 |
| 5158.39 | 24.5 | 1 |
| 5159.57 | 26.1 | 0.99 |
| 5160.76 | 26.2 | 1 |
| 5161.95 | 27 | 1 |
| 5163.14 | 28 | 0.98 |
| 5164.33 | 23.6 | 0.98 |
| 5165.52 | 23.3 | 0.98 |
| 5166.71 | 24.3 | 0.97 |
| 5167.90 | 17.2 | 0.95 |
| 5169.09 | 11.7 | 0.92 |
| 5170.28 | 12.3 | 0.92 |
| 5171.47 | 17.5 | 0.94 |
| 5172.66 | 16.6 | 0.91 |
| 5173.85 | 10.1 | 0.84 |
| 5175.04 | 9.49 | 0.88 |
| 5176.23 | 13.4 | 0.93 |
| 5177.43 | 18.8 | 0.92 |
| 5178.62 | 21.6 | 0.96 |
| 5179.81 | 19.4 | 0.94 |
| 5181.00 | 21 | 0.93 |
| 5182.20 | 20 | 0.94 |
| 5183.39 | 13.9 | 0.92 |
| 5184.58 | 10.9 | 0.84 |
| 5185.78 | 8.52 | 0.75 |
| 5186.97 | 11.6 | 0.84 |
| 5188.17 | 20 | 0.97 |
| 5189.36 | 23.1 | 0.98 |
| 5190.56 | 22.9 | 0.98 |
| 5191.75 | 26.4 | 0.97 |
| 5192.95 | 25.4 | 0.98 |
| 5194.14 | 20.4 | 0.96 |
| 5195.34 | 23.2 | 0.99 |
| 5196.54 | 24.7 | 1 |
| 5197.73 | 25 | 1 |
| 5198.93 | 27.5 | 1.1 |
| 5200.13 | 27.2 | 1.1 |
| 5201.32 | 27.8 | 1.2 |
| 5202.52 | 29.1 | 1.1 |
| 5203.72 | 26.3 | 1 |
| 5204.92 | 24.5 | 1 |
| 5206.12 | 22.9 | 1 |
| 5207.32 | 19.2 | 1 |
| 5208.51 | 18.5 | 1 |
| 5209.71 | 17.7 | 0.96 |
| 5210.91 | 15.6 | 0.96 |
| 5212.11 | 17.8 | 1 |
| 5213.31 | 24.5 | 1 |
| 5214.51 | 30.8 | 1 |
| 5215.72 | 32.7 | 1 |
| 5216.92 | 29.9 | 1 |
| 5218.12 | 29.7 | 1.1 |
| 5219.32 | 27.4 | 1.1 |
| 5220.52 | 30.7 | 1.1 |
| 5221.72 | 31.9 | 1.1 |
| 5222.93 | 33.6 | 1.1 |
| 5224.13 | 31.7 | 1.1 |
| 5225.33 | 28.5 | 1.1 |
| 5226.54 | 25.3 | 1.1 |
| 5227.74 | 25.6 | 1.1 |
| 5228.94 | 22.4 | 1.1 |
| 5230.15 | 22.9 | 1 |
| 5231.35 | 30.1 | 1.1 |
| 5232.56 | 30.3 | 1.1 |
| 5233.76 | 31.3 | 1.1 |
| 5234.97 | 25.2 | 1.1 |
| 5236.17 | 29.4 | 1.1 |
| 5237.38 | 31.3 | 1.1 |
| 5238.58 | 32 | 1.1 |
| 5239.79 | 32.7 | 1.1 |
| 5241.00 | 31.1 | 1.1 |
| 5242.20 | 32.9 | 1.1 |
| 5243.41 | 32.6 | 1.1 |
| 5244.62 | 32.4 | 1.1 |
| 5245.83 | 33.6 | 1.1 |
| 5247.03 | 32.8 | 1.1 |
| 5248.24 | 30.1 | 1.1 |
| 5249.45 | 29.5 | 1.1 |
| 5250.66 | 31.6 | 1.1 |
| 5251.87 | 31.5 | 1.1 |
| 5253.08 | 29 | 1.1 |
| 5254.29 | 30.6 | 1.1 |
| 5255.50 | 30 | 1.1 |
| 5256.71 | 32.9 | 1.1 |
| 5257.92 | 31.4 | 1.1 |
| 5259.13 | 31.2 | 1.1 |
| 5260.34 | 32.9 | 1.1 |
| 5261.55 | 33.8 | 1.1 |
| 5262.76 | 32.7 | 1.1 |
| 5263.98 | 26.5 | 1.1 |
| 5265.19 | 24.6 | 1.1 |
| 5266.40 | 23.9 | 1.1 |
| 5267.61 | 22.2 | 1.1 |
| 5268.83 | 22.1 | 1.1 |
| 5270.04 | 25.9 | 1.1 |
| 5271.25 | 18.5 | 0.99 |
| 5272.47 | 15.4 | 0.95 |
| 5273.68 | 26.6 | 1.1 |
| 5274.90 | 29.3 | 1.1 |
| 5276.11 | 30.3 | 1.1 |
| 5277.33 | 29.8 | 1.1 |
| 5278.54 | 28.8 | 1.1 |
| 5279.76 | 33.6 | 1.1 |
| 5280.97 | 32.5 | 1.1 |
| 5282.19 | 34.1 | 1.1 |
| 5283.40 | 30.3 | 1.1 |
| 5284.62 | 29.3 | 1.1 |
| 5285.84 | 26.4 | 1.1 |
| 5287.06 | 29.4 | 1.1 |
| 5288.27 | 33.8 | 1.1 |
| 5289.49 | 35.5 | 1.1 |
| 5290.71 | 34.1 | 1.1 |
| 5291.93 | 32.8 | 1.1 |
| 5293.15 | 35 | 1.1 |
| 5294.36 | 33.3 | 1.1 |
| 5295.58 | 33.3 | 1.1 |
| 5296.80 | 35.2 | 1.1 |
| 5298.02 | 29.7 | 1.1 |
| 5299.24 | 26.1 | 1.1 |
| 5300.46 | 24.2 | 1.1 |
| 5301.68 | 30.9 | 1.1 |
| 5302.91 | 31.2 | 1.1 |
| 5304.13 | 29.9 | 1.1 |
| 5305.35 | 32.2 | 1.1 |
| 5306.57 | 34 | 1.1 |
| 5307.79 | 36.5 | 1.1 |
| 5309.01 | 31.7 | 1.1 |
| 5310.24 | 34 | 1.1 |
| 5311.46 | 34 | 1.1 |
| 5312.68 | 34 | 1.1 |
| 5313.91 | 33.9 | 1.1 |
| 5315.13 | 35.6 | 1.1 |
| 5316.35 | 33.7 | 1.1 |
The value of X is 0.08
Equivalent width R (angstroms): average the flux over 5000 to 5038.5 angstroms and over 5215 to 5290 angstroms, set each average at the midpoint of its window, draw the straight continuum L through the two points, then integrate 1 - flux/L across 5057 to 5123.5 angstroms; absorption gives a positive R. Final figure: 4.2 angstroms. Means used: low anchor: 26.3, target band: 25.5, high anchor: 29.4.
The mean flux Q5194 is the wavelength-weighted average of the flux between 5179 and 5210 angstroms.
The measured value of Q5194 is 21.5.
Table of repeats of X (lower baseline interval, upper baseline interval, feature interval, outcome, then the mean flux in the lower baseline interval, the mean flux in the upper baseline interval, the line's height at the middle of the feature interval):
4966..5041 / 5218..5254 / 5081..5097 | 0.12 mag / 27.2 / 30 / 28.2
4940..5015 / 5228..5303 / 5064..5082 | 0.14 mag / 28.5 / 29.7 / 28.9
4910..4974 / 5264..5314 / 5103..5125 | 0.19 mag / 29.6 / 29.9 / 29.7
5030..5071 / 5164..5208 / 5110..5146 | -0.09 mag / 26.1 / 20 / 22.6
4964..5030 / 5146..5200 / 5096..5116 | -0.06 mag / 27.4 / 20.6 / 23.2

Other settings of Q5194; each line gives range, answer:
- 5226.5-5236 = 26.9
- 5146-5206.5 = 21.2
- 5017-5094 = 26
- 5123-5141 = 24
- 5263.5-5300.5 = 28.9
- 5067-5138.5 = 24.8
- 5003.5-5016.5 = 25.9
